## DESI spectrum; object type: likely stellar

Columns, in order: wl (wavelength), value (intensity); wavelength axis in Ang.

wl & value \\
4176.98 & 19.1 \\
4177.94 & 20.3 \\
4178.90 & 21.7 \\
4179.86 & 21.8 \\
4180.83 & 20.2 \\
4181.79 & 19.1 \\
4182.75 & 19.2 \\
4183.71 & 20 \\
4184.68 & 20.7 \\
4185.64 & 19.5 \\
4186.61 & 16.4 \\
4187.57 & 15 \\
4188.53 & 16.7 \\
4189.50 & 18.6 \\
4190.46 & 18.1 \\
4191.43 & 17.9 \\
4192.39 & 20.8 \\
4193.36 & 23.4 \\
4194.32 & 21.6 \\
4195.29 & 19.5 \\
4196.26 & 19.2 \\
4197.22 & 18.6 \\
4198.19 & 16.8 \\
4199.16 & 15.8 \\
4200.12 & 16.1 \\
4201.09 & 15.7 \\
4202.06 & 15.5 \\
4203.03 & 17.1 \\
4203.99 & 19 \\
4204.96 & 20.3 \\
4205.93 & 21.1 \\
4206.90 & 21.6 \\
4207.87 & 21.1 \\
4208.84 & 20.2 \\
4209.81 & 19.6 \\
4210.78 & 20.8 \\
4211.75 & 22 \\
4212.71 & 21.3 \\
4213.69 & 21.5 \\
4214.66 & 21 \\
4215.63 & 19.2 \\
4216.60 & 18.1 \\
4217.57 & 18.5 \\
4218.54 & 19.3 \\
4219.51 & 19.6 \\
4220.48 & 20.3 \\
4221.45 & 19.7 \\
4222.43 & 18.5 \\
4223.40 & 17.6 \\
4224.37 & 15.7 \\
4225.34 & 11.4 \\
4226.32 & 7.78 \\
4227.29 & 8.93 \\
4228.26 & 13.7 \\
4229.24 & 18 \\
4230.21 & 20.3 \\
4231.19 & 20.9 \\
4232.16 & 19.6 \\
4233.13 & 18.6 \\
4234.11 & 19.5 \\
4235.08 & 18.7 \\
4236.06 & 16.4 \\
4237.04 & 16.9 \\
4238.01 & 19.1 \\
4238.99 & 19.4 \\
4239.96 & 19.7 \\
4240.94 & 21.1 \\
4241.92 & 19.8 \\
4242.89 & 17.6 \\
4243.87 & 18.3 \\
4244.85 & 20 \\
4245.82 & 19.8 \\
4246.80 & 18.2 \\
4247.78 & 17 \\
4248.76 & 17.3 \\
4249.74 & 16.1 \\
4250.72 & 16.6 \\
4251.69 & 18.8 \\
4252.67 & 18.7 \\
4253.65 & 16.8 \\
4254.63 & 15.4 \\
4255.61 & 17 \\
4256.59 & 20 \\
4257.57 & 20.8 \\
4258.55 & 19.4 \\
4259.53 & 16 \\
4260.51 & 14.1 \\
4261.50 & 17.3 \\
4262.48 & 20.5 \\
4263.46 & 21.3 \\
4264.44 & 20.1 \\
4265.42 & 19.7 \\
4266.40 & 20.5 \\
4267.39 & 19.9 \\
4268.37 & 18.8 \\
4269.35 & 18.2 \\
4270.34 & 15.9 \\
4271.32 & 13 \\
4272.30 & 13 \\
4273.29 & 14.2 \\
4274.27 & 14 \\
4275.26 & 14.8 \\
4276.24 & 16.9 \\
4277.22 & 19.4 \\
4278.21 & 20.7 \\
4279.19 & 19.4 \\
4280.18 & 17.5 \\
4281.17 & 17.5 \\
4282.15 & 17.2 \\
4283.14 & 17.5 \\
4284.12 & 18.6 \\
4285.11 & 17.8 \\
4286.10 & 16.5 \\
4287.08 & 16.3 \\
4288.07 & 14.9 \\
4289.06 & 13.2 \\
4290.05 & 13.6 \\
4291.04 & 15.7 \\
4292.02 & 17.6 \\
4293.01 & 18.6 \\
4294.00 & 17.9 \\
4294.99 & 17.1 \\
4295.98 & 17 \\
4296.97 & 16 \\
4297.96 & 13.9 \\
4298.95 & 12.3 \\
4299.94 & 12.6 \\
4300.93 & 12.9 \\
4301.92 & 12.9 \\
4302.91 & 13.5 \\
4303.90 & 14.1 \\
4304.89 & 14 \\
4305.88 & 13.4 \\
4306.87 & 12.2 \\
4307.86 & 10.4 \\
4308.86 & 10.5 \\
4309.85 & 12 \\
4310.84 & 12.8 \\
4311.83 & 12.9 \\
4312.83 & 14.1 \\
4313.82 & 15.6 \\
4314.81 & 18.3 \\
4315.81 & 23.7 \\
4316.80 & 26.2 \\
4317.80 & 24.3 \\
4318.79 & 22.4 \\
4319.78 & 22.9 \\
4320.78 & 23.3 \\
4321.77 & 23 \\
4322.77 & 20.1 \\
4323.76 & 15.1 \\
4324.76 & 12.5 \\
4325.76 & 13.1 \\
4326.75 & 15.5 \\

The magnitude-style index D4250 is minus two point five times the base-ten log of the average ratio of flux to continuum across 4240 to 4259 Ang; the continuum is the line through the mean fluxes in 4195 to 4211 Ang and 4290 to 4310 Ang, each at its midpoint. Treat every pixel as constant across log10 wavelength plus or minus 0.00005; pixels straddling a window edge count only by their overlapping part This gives -0.11 mag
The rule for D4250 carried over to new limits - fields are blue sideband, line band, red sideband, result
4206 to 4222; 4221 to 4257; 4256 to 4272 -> 0.10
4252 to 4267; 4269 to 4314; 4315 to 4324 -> 0.32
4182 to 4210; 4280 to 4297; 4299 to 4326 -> 0.00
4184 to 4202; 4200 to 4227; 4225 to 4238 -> -0.07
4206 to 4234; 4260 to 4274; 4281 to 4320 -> -0.03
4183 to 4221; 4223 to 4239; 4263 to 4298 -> 0.12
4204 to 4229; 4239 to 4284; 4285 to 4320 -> -0.06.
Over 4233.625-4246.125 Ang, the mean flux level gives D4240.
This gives 18.9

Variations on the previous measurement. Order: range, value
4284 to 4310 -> 14.6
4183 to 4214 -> 19.1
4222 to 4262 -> 17.5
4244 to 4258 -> 18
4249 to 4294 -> 17.3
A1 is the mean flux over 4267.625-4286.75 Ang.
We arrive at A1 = 16.9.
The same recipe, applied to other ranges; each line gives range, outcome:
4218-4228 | 15.9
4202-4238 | 18.4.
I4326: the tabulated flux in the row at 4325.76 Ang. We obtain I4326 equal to 13.1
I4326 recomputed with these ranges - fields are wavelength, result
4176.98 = 19.1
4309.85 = 12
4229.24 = 18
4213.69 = 21.5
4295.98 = 17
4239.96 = 19.7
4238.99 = 19.4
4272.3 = 13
